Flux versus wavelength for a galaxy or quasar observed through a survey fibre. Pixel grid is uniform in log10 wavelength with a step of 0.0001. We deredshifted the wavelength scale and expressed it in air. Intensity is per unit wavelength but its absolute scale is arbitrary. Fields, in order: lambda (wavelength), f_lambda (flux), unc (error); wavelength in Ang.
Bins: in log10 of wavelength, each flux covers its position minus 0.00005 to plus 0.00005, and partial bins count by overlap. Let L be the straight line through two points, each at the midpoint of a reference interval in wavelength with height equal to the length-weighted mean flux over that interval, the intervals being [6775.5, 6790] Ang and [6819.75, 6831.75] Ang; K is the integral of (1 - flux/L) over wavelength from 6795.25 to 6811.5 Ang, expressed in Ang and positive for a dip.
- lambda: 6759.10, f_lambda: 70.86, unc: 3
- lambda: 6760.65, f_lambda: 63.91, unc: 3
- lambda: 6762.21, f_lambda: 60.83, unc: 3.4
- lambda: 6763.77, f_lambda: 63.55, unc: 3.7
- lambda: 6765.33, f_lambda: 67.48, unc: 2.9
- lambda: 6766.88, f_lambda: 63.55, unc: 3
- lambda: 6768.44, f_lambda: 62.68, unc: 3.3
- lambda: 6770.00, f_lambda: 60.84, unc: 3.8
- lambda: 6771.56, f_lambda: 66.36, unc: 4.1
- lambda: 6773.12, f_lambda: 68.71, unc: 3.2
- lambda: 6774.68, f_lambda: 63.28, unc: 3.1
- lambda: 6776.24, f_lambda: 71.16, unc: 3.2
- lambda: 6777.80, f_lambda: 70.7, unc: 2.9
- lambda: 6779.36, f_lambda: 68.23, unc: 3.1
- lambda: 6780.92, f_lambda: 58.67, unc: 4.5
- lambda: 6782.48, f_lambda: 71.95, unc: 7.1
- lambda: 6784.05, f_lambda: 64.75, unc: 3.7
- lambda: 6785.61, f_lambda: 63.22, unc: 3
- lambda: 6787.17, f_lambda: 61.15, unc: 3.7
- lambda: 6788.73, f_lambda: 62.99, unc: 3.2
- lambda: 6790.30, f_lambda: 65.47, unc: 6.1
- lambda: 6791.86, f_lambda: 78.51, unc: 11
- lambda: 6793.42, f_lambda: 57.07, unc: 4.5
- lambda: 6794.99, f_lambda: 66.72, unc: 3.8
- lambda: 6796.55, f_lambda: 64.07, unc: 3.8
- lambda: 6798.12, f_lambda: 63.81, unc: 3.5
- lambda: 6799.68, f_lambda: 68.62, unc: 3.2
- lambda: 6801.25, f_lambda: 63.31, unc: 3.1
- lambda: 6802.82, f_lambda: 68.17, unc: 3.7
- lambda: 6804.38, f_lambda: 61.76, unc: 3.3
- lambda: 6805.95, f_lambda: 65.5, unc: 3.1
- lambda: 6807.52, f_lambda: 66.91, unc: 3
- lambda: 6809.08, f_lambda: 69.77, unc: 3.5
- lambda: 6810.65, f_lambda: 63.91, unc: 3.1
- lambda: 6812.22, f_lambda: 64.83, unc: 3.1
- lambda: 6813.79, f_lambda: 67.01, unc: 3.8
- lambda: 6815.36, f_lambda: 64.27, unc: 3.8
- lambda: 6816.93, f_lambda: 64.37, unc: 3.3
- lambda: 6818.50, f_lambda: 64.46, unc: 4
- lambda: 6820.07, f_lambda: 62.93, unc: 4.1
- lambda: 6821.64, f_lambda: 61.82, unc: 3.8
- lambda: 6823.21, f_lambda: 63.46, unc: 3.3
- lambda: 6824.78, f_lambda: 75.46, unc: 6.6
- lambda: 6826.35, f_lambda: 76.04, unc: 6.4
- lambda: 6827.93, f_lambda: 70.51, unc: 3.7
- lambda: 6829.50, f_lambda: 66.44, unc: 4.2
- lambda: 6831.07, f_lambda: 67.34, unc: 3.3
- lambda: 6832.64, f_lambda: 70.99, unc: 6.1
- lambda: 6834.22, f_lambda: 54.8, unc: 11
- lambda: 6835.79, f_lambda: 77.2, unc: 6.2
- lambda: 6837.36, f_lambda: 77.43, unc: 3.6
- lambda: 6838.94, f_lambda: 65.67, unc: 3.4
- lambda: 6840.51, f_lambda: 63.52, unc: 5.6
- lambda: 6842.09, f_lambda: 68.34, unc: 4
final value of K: 0.3 Ang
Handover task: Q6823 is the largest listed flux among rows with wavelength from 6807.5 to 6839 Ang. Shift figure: 77.43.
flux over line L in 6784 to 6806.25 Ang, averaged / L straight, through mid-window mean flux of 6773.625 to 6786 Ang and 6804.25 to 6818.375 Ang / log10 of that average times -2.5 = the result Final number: 0.017 mag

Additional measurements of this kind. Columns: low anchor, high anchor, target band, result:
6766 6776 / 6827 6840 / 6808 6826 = 0.03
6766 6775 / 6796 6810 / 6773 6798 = -0.02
